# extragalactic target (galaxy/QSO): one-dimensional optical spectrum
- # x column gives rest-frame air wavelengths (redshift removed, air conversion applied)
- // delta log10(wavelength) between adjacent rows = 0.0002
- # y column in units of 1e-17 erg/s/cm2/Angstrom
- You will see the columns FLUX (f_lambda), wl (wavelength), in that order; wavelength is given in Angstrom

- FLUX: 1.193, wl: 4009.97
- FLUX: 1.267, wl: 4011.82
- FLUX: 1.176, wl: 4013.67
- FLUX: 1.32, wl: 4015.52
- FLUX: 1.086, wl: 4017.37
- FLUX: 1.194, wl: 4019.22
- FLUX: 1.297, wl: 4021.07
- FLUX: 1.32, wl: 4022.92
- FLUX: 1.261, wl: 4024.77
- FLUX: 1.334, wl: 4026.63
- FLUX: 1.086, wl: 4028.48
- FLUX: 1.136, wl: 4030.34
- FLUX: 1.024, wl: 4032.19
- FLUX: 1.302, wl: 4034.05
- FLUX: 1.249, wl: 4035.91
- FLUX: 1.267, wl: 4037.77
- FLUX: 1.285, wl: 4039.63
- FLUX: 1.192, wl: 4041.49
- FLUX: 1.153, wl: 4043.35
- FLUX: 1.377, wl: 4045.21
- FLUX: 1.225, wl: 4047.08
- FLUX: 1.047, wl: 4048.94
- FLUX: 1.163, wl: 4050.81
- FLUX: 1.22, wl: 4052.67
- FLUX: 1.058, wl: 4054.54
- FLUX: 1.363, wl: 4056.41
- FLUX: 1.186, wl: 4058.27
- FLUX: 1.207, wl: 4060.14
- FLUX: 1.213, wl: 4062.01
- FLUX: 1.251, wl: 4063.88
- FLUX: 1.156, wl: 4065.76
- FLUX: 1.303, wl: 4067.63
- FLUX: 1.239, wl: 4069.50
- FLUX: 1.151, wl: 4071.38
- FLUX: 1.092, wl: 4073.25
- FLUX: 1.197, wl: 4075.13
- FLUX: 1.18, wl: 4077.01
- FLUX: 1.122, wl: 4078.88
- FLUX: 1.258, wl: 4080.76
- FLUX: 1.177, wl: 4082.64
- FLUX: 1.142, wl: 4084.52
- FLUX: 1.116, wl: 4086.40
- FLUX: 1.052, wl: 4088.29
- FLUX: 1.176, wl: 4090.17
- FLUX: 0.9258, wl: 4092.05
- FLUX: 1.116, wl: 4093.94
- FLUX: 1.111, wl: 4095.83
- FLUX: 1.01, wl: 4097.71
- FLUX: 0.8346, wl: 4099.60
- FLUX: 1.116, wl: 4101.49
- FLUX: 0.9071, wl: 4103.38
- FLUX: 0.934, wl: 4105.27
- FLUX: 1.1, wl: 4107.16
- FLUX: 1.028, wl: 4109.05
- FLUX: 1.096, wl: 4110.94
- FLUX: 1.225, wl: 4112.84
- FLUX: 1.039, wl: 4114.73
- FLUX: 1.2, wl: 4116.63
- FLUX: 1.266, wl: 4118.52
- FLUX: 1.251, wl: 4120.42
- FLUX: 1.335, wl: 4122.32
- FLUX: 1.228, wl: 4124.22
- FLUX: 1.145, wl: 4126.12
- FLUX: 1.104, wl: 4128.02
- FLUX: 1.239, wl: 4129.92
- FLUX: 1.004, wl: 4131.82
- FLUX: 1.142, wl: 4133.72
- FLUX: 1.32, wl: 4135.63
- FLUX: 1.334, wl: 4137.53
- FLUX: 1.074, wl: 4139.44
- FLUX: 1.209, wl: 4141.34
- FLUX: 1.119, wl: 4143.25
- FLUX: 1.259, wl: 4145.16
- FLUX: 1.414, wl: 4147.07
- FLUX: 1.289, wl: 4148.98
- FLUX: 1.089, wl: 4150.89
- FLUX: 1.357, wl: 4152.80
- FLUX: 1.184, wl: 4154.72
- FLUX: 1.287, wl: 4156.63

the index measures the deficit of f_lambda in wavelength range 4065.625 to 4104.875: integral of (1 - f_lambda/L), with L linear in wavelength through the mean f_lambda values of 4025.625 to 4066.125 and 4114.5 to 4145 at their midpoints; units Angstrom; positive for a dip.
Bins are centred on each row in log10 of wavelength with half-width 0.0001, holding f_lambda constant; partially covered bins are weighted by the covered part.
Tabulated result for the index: 2.9 Angstrom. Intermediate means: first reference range 1.2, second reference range 1.19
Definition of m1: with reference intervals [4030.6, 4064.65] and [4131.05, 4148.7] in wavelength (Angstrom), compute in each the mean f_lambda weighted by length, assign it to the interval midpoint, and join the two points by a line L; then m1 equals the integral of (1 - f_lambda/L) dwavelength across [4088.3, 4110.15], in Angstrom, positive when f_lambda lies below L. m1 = 3.4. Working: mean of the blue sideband 1.21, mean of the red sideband 1.21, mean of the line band 1.03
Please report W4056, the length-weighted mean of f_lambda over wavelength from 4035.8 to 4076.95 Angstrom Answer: 1.21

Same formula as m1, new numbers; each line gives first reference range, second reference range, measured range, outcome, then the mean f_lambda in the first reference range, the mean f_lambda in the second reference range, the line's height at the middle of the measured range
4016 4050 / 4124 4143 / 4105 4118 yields 0.9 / 1.21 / 1.18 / 1.18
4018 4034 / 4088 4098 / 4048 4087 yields -2.1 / 1.21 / 1.07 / 1.12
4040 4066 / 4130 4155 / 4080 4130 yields 4.0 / 1.2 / 1.22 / 1.21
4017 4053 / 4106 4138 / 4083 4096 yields 1.0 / 1.21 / 1.18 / 1.19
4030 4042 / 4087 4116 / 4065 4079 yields -0.8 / 1.21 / 1.05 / 1.12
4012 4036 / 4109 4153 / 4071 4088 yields 0.7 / 1.21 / 1.2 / 1.21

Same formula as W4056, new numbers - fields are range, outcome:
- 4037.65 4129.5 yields 1.15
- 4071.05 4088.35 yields 1.15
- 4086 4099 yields 1.06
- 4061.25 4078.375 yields 1.2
